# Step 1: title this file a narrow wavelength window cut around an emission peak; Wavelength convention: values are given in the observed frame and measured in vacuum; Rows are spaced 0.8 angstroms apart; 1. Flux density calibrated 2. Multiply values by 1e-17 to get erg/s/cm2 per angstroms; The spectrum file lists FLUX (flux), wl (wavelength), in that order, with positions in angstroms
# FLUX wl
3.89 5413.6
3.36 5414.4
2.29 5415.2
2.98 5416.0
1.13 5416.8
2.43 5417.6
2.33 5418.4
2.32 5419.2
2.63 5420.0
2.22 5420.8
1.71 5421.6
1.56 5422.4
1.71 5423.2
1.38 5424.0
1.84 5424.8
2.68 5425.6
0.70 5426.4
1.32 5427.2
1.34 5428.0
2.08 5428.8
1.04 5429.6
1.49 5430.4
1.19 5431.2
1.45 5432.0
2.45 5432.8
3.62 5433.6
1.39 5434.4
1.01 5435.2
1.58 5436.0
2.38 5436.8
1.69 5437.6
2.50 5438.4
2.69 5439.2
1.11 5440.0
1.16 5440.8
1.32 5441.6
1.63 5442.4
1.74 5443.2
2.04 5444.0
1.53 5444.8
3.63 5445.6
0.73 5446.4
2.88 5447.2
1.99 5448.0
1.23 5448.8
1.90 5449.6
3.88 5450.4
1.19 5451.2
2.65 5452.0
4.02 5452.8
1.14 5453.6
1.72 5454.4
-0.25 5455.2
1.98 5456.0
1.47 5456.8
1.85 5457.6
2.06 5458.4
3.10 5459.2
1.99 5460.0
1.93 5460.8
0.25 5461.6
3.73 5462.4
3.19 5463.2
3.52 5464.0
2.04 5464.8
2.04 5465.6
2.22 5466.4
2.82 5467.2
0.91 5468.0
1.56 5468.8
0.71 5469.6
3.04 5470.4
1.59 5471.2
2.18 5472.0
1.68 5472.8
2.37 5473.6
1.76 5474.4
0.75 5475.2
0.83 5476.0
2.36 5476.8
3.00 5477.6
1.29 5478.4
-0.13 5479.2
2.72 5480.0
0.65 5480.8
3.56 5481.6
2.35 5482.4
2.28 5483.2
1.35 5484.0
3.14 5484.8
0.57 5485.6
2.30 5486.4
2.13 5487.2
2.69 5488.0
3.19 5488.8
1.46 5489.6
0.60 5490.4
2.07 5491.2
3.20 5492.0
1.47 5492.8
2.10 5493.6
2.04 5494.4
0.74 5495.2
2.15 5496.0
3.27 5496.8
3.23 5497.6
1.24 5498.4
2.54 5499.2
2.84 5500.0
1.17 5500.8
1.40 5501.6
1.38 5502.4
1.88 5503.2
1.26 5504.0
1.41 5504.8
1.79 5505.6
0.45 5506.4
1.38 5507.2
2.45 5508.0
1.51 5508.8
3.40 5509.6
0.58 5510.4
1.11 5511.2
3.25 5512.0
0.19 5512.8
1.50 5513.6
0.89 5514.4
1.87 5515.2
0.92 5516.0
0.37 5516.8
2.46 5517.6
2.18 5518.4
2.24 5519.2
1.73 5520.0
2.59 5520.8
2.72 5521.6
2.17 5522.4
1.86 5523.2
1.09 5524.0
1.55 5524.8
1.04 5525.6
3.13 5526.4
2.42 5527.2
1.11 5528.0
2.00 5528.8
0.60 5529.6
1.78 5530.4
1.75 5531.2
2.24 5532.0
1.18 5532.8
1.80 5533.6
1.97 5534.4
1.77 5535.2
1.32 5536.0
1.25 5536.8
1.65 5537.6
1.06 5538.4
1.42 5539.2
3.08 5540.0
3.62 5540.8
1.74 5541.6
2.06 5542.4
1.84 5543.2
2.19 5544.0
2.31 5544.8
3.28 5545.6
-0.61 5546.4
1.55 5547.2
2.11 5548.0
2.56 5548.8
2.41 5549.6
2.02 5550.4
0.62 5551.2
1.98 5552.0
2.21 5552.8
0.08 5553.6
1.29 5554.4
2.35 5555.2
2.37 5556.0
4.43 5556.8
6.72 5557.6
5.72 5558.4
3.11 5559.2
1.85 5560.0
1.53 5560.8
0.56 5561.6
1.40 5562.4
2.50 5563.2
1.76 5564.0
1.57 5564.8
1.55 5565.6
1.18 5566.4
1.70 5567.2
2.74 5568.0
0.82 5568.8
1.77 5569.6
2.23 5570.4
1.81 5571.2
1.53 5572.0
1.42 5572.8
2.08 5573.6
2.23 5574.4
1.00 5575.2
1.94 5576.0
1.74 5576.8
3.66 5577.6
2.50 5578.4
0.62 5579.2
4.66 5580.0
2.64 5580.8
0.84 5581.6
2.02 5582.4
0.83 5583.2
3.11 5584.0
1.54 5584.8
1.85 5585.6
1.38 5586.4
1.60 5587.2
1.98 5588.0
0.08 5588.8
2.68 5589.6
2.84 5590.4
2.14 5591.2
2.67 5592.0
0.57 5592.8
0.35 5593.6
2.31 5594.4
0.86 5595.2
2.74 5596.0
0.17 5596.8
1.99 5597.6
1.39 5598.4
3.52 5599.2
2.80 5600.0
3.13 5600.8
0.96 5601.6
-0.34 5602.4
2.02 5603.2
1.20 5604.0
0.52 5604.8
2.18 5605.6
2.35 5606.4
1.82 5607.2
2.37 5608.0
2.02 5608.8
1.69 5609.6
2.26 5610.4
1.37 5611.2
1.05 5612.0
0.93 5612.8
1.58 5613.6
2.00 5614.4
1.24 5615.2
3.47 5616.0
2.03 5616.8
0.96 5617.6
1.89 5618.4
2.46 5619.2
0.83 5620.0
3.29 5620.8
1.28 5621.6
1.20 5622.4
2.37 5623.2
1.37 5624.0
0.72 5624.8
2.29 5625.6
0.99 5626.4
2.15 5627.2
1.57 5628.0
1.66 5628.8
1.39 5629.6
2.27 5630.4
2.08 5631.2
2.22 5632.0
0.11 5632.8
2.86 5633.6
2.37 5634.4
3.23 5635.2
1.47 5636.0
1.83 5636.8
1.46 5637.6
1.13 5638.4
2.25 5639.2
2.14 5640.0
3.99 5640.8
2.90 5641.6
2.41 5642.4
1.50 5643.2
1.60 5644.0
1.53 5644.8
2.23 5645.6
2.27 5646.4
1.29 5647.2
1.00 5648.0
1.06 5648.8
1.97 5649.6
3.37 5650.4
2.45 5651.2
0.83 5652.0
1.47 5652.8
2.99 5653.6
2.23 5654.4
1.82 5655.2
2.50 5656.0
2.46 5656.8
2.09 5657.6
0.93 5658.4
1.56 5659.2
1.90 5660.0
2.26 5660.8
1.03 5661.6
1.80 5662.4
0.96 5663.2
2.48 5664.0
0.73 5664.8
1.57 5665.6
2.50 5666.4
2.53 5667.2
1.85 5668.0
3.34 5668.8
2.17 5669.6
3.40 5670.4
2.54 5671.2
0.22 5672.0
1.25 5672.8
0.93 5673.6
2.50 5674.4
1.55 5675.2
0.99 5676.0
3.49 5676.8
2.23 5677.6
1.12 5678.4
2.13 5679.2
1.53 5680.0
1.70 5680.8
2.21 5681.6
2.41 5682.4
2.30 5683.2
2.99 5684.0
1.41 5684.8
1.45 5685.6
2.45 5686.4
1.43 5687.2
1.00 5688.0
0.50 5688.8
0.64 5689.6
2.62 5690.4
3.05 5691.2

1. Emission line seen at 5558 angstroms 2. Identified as H-beta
